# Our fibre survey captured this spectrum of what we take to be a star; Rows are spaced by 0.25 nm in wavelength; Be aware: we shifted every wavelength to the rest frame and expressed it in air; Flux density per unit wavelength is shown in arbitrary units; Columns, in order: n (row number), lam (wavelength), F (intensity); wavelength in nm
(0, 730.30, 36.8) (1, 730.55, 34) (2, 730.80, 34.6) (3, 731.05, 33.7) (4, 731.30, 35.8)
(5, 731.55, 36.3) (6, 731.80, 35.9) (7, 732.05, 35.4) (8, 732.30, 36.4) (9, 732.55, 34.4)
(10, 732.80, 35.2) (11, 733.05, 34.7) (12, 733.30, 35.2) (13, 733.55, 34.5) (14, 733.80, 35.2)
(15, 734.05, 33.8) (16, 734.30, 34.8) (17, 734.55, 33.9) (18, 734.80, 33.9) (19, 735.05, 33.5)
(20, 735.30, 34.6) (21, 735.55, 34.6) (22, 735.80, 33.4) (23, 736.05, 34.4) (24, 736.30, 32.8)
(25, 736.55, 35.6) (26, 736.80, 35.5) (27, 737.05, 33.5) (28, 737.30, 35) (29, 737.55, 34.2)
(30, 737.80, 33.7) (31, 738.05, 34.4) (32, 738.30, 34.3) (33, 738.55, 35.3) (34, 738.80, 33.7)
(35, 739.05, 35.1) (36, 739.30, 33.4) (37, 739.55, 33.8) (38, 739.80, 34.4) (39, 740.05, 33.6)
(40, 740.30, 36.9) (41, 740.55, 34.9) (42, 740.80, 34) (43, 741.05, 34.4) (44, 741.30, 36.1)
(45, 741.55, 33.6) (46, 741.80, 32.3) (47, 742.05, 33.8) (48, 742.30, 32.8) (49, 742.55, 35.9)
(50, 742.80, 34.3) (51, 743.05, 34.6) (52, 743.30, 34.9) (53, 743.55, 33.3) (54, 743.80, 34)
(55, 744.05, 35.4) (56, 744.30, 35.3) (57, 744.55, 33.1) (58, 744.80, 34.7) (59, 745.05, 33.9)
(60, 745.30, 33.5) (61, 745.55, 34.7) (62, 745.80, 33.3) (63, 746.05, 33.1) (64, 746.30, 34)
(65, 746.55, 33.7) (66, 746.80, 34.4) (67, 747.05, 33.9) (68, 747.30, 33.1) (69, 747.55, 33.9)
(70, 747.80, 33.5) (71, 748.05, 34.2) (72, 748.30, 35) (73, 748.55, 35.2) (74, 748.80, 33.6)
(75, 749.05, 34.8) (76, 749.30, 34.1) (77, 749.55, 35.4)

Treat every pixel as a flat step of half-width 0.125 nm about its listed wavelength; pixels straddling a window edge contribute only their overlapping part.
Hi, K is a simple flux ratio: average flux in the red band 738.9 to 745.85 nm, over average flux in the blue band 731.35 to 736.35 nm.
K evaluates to 1.0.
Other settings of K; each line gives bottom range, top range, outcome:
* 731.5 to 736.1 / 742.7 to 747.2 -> 0.98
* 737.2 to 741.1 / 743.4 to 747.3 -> 0.99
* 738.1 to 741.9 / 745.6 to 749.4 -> 0.99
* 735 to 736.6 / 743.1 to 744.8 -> 1.01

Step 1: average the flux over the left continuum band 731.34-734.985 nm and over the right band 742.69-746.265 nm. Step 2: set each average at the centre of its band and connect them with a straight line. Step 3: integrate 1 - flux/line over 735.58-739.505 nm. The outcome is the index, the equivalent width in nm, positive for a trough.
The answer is 0.04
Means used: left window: 35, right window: 34.1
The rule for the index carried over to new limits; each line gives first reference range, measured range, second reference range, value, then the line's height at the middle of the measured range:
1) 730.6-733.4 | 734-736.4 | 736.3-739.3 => 0.06 nm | 34.8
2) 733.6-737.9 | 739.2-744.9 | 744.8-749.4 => -0.03 nm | 34.1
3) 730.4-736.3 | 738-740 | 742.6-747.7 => 0.01 nm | 34.4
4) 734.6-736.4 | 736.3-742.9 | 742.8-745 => -0.05 nm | 34.1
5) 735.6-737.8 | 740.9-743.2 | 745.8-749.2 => 0.00 nm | 34.1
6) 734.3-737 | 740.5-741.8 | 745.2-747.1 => -0.01 nm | 34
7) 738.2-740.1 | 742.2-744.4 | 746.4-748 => -0.03 nm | 34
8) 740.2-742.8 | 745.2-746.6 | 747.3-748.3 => 0.01 nm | 34.1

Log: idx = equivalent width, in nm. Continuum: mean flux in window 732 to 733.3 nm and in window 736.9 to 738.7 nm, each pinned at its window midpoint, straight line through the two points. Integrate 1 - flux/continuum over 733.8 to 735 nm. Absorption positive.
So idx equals 0.03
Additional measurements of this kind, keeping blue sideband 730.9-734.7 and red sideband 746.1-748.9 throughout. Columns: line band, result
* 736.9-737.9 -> 0.02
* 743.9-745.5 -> -0.01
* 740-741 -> -0.01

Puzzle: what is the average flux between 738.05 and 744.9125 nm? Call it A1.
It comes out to 34.4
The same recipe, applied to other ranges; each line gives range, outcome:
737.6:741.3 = 34.5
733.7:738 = 34.3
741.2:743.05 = 34.1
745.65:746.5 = 33.5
